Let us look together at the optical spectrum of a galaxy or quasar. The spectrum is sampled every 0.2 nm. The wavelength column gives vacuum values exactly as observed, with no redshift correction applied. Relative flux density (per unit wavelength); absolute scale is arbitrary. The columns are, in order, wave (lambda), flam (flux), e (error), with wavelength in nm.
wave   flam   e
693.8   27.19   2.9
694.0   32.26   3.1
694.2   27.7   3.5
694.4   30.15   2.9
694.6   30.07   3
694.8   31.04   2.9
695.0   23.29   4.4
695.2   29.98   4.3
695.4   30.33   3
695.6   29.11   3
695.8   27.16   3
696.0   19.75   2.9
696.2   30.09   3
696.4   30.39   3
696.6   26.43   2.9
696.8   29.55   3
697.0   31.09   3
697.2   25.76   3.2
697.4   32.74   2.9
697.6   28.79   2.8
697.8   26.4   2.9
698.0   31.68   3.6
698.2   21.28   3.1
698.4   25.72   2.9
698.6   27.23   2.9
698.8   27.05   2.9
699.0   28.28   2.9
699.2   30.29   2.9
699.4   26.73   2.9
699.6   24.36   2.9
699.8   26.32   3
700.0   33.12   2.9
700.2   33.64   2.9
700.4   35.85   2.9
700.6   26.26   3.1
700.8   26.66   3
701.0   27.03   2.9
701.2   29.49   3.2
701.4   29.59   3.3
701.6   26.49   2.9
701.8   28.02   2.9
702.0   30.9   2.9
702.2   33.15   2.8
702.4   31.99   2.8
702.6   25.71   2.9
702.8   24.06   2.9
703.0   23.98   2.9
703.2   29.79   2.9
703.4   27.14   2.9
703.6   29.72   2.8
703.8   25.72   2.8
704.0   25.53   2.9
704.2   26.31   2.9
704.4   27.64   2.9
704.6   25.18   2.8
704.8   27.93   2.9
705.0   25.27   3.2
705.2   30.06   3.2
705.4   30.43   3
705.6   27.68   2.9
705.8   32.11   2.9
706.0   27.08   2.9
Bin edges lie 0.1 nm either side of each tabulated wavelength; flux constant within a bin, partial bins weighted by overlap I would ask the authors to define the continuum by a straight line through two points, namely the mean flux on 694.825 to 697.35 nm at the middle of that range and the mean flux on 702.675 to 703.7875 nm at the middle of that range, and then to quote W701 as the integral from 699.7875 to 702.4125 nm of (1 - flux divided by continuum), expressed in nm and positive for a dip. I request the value -0.270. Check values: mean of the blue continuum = 27.9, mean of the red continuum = 26.8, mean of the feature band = 29.9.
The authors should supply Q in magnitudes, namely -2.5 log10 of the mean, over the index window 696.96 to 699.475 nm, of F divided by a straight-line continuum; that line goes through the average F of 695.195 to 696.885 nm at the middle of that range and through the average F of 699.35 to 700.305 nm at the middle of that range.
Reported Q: 0.03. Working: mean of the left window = 28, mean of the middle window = 27.9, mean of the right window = 29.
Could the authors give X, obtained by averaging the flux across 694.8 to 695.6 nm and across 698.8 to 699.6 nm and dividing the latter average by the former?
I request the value 1.0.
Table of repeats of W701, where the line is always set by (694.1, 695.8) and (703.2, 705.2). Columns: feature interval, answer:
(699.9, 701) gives -0.12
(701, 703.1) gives -0.06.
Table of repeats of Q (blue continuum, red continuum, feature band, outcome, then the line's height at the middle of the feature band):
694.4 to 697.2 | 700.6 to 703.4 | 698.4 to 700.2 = 0.00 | 28.2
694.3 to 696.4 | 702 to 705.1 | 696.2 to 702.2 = -0.03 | 27.8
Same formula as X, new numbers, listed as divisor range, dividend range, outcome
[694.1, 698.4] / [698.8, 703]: 1.02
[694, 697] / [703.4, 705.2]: 0.94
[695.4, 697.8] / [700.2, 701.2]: 1.04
